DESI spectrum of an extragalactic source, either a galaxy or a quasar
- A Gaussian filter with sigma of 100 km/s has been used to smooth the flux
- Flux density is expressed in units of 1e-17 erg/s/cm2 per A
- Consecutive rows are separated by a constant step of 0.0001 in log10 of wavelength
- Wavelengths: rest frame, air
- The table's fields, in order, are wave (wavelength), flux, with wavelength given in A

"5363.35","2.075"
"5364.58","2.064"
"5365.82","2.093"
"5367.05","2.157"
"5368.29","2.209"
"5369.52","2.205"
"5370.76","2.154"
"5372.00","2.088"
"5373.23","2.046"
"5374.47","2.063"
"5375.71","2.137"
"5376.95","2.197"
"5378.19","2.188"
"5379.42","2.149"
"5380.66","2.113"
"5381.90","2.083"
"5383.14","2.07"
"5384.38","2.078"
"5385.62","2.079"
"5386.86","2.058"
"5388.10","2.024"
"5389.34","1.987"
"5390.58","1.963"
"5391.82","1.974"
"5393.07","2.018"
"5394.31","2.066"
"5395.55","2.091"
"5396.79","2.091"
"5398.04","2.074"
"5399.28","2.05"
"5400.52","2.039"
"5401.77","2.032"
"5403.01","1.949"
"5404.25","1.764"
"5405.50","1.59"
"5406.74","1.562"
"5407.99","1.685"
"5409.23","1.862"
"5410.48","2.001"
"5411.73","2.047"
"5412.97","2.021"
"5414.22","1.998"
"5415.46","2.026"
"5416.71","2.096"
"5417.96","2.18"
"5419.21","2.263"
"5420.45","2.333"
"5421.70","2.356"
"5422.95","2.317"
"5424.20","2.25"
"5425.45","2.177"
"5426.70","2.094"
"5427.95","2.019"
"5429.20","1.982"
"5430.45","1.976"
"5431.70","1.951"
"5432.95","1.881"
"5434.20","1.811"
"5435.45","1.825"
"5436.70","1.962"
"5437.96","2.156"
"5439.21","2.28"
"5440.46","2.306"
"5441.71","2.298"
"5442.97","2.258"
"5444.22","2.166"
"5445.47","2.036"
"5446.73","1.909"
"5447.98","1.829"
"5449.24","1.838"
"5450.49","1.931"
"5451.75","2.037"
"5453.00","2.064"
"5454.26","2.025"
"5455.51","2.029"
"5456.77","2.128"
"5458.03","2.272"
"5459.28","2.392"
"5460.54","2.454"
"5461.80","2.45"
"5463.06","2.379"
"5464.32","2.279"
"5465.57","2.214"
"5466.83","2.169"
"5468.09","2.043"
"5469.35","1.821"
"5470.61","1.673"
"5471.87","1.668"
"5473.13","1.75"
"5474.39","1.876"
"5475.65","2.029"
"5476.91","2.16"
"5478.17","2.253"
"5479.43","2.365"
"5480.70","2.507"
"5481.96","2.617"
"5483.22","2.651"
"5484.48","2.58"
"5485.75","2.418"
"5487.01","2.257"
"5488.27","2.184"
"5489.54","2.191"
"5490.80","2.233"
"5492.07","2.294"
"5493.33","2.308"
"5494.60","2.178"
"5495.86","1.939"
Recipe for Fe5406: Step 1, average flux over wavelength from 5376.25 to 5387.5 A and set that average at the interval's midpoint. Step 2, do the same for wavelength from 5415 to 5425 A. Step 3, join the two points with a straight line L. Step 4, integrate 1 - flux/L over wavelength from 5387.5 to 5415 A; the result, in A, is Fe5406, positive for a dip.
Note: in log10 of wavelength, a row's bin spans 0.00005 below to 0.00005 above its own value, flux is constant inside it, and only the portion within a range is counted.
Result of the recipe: 2.8 A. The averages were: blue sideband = 2.11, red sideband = 2.23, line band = 1.95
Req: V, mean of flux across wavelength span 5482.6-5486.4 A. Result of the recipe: 2.55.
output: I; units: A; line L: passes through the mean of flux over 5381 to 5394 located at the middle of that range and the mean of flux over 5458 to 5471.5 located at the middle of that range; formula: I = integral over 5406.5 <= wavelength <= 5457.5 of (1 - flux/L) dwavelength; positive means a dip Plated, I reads 1.6 A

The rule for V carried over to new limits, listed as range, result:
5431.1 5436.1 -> 1.87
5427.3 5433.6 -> 1.96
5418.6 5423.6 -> 2.32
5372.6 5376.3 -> 2.08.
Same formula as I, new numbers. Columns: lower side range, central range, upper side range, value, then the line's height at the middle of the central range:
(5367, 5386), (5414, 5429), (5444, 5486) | -0.28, 2.14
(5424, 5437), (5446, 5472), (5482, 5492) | 1.14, 2.18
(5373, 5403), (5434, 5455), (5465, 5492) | 0.86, 2.14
